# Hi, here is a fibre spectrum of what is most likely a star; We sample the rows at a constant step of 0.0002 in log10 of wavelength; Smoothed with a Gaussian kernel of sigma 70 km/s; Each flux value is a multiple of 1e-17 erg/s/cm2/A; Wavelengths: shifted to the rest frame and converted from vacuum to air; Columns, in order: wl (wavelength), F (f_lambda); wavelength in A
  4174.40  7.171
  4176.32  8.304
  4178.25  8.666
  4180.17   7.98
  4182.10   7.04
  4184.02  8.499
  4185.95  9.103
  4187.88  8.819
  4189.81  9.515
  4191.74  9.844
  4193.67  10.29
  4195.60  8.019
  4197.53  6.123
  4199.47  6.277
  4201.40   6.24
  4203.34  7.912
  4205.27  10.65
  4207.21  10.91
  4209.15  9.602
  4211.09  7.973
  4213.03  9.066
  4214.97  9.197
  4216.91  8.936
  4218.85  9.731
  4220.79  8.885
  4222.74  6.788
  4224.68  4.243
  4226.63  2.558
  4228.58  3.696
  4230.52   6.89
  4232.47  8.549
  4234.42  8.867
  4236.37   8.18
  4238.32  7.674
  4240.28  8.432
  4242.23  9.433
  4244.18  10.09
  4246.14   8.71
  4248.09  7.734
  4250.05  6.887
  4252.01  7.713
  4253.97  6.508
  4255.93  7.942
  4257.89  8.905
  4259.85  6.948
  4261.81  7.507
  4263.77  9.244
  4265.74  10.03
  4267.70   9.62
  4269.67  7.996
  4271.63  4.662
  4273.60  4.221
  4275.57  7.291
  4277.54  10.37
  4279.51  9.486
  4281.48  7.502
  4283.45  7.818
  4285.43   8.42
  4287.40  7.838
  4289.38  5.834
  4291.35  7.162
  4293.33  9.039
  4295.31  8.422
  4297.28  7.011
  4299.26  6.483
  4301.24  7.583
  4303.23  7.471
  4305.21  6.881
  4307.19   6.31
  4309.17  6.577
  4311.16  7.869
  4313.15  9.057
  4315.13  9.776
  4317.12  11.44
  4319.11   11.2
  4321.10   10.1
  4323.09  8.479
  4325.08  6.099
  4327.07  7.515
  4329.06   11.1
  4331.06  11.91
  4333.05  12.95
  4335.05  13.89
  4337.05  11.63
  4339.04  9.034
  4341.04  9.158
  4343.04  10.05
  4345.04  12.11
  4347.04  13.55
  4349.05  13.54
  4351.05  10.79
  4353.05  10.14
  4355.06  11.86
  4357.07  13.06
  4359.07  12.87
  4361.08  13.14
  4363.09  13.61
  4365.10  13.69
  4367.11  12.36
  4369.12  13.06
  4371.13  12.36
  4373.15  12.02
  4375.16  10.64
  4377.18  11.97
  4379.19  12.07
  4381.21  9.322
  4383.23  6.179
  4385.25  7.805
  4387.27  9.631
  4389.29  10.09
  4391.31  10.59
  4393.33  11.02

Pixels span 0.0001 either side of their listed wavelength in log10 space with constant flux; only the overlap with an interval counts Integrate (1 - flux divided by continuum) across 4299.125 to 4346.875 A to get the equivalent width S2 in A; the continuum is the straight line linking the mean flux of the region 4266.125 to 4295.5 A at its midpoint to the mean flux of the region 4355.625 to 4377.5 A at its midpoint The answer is 3.34 A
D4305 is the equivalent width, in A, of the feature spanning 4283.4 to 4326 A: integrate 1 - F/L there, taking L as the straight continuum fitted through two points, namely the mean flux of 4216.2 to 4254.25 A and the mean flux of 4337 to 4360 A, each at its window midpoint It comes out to 8.2 A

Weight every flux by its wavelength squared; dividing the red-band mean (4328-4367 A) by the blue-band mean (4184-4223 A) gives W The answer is 1.47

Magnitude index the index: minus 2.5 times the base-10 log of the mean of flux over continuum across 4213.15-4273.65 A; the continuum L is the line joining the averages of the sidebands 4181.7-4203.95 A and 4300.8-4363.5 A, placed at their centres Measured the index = 0.16 mag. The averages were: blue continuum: 8.17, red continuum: 10.3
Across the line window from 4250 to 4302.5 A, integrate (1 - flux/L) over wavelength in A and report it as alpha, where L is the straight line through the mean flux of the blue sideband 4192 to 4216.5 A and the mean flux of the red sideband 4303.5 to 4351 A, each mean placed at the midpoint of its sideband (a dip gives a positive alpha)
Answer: 9.30 A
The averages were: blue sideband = 8.57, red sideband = 9.99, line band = 7.73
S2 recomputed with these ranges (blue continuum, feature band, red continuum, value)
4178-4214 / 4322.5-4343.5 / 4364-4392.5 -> 0.17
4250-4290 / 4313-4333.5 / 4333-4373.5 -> 1.23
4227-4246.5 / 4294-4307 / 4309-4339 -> 2.97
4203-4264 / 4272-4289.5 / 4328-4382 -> 3.50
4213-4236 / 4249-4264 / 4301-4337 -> 0.60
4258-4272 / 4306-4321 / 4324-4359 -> 1.71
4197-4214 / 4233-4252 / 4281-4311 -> -1.09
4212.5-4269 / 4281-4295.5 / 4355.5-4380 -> 2.87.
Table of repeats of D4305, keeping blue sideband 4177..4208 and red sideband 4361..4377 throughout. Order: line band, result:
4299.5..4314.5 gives 5.01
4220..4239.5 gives 5.67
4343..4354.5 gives 0.22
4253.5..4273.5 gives 4.55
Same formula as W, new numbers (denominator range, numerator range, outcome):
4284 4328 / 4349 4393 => 1.46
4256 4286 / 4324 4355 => 1.41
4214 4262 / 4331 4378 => 1.67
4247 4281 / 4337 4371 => 1.60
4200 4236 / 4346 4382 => 1.68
